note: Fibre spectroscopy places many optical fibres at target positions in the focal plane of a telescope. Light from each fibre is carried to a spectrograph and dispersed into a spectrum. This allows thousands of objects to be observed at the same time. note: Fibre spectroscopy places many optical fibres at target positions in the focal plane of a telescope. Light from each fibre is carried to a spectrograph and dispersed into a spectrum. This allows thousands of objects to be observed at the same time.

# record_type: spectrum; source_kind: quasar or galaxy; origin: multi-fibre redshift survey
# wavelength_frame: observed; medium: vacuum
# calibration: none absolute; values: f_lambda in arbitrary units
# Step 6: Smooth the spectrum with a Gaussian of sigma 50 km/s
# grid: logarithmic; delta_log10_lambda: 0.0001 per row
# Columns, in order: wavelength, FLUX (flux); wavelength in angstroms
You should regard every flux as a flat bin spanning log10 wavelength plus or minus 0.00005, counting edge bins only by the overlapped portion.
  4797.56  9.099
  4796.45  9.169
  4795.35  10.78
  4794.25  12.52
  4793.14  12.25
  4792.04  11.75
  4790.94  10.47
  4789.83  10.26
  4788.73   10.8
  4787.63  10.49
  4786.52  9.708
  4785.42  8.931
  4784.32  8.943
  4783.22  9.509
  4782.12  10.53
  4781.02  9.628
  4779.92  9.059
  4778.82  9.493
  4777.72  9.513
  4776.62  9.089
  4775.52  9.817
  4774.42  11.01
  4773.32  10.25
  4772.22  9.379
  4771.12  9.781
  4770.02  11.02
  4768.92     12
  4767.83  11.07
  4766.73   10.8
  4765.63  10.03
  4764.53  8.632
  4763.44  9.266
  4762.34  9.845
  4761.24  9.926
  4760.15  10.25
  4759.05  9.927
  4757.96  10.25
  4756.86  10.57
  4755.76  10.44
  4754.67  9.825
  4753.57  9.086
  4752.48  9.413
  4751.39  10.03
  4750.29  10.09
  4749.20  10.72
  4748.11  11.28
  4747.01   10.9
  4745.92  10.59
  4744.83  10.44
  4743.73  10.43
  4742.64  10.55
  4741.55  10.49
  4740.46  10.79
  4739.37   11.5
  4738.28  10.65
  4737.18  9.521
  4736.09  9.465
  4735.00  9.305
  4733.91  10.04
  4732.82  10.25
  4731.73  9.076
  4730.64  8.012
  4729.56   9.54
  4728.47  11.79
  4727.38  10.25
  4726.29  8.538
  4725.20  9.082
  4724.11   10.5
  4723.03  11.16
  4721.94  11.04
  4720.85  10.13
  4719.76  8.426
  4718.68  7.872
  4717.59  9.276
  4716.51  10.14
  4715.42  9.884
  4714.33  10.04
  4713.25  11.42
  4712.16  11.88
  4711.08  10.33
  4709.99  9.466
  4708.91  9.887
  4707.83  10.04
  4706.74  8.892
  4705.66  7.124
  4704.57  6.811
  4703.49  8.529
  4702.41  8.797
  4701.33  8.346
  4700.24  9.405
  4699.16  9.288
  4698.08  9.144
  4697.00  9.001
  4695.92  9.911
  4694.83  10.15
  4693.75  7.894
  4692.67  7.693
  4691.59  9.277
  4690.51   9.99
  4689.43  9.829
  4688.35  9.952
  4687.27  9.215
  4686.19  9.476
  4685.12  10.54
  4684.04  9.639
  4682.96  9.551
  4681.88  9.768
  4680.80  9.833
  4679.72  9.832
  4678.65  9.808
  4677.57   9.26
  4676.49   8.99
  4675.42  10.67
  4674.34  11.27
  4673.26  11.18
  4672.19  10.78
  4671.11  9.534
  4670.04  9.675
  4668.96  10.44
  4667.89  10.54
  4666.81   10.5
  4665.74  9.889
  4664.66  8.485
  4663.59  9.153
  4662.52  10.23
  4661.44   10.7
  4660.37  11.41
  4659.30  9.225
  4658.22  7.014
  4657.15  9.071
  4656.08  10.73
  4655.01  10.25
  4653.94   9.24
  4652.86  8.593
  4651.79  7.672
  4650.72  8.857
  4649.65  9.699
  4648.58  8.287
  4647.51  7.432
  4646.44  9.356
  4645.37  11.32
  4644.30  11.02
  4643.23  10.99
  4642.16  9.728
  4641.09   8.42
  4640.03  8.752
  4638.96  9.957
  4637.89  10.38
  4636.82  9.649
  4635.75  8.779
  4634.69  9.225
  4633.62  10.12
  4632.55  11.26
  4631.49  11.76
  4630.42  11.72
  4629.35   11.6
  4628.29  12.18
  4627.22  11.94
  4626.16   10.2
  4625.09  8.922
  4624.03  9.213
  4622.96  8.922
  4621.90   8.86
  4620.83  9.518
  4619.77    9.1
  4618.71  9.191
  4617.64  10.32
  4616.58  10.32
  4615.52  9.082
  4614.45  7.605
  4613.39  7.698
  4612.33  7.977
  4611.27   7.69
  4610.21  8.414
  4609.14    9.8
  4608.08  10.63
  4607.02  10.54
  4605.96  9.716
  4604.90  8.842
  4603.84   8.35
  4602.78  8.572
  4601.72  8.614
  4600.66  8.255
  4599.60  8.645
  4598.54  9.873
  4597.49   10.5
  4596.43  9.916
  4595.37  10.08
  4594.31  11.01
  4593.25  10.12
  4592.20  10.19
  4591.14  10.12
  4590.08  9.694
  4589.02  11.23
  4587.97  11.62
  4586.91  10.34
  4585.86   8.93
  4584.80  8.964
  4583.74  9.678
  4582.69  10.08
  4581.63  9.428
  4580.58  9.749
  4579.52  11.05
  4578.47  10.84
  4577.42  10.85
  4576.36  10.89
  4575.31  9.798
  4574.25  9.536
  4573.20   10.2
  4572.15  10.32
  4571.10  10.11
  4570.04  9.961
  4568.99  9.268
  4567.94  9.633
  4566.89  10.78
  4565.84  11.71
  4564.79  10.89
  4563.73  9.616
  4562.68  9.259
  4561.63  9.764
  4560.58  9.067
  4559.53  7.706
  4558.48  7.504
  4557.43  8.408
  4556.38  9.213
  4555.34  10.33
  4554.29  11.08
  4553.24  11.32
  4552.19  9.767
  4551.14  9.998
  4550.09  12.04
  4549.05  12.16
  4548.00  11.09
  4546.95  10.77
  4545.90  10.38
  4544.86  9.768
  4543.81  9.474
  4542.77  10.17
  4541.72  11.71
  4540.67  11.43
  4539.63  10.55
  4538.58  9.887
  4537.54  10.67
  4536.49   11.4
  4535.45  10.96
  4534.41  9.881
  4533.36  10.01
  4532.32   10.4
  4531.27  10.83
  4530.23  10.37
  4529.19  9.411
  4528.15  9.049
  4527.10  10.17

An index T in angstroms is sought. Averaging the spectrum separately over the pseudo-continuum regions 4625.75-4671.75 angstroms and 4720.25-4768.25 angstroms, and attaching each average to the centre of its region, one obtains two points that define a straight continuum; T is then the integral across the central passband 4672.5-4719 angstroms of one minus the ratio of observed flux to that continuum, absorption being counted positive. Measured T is 2.2 angstroms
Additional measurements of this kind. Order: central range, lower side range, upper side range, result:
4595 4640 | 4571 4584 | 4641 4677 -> 1.7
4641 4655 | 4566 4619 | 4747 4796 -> 0.7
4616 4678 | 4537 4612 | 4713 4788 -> 0.8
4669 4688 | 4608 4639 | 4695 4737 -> -0.7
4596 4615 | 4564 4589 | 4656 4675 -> 2.2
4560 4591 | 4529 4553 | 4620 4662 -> 0.6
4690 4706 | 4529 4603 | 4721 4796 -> 2.2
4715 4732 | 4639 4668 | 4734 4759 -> 0.7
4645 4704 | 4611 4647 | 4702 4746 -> 1.6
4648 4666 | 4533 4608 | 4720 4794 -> 1.4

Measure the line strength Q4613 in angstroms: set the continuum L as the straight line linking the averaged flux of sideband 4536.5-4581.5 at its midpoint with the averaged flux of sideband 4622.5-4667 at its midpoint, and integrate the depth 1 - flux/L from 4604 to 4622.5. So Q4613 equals 1.6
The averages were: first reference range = 10.2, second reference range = 9.8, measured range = 9.12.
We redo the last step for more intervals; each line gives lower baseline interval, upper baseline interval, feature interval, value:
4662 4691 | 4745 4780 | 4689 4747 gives 2.0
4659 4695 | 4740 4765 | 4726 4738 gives 0.5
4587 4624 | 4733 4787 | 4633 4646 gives -0.4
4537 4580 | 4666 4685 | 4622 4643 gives 0.0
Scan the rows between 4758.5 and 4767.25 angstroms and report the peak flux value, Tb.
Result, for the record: 10.8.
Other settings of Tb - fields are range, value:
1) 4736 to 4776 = 12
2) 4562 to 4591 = 11.71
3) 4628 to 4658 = 12.18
